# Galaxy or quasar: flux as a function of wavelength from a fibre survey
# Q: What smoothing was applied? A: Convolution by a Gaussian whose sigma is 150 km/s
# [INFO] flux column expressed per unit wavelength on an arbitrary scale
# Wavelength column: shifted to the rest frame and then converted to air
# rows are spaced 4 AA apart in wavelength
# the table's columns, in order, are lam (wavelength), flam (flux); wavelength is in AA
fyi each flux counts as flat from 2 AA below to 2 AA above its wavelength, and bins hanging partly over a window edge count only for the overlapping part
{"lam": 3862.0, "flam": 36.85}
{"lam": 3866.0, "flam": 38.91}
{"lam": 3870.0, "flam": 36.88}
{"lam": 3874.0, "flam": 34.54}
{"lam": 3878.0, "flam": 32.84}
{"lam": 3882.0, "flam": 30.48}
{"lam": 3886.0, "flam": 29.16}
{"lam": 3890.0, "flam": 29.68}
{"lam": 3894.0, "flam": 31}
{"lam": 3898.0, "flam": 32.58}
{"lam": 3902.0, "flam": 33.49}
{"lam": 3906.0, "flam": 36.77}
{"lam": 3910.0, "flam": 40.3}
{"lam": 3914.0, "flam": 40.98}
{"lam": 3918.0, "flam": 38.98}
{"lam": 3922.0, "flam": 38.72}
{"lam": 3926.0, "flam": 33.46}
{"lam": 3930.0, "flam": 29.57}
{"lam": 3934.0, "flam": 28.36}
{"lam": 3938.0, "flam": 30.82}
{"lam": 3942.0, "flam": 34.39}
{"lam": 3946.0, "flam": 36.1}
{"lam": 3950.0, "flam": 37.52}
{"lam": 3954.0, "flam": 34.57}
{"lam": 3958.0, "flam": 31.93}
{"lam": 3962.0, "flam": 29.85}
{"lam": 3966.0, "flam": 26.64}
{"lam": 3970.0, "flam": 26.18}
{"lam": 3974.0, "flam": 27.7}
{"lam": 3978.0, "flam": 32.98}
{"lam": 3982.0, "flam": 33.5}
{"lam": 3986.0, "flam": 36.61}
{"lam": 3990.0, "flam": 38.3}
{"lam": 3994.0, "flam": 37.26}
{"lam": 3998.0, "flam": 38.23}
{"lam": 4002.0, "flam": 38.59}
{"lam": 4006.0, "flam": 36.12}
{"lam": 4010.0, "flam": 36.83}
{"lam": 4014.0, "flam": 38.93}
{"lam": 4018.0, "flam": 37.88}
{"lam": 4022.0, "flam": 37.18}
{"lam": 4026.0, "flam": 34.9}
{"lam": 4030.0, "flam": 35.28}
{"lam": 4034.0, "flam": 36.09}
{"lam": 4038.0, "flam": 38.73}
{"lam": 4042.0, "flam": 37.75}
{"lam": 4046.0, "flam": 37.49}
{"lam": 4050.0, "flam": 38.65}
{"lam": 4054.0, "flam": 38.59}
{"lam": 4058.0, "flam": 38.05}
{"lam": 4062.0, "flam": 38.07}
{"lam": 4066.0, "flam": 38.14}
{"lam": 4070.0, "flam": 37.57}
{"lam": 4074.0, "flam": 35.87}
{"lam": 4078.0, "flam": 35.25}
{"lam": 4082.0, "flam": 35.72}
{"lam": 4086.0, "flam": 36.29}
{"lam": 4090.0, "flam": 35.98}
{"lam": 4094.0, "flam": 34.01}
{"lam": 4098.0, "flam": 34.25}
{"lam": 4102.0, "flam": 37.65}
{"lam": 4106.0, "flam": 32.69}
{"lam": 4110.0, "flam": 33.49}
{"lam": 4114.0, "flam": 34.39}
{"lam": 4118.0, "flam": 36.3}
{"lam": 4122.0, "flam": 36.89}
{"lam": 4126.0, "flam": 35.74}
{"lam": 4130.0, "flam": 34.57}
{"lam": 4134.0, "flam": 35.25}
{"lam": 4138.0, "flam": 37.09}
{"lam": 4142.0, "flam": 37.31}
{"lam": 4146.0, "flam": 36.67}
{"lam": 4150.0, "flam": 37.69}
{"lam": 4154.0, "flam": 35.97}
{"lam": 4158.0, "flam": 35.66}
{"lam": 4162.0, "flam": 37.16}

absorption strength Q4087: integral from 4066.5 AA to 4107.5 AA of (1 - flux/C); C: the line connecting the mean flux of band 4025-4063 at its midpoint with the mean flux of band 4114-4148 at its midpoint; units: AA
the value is 1.2 AA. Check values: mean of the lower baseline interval 37.4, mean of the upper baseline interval 36.1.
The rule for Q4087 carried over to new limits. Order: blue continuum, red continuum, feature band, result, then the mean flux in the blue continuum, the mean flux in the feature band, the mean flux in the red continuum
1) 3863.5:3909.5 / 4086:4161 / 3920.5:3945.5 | 0.99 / 33.6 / 32.6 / 35.7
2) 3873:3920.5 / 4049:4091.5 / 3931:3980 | 5.33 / 34.3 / 31.4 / 37.1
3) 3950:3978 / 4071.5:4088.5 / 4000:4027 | -3.83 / 30.3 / 37.3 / 35.8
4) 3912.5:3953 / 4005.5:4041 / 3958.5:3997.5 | 3.87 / 34.8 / 32.3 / 36.9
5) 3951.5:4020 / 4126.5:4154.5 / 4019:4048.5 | -1.63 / 34.3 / 36.8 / 36.4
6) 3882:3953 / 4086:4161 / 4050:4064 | -1.24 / 34.1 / 38.3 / 35.7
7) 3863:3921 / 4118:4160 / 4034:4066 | -2.04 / 34.9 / 38.1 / 36.3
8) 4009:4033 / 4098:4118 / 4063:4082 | -0.60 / 36.8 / 36.7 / 34.7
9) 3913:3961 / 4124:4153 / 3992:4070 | -4.92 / 34.4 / 37.5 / 36.3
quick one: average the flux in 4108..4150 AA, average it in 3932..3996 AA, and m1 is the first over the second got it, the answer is 1.10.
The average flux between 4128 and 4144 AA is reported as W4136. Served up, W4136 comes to 36.1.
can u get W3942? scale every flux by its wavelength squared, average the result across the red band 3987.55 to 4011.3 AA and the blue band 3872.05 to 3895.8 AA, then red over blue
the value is 1.3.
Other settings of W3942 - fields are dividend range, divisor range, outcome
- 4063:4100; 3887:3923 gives 1.10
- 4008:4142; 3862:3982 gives 1.18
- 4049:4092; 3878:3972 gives 1.20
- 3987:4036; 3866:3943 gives 1.15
